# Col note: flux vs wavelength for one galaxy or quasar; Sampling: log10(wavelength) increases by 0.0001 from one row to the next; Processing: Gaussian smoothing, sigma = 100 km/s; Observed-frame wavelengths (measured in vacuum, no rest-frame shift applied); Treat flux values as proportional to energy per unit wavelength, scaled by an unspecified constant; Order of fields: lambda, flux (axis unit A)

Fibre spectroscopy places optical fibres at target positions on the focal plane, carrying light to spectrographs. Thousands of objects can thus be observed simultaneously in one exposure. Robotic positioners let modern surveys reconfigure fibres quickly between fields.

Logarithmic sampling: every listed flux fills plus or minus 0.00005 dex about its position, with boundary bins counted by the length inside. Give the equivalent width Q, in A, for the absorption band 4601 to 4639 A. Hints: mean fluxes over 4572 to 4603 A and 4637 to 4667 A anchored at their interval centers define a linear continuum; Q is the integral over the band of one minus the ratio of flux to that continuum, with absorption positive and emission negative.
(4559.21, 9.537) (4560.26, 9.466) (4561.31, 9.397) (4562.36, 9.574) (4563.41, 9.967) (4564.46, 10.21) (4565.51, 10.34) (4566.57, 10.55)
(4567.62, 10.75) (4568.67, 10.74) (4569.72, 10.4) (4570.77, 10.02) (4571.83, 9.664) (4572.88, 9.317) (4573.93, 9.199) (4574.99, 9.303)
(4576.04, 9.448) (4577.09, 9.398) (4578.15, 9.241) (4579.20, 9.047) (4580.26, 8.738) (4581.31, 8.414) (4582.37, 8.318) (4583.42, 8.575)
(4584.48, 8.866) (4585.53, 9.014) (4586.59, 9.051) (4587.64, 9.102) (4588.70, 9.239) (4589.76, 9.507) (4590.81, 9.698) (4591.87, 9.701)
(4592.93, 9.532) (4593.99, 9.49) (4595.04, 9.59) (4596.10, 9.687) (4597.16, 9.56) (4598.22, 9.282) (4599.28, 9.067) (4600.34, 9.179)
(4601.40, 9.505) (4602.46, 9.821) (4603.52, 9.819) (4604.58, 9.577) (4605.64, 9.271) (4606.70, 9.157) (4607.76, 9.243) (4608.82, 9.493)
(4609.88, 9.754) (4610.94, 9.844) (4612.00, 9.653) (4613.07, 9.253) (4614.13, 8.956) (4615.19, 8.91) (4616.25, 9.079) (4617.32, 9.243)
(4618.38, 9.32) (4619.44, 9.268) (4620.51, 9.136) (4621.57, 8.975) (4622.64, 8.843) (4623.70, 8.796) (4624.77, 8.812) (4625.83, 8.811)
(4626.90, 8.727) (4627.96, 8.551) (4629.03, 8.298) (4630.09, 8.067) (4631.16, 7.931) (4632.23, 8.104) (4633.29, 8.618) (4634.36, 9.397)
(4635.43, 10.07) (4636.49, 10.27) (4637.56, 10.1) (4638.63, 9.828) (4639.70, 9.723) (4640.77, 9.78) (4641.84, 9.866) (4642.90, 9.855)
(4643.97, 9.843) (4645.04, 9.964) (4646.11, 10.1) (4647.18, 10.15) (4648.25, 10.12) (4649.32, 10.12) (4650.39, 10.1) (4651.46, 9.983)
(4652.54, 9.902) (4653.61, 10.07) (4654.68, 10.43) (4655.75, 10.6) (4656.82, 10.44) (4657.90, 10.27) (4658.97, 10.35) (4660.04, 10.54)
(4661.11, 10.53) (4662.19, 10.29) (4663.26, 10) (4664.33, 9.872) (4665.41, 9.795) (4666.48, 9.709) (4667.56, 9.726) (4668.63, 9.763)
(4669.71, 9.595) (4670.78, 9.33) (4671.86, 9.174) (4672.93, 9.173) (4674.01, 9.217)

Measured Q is 1.9 A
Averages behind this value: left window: 9.24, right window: 10.1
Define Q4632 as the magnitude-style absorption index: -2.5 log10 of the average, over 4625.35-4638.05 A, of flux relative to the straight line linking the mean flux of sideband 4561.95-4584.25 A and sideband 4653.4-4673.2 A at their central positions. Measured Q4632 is 0.109 mag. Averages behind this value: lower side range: 9.57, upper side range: 9.99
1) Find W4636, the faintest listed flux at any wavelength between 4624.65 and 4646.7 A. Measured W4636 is 7.931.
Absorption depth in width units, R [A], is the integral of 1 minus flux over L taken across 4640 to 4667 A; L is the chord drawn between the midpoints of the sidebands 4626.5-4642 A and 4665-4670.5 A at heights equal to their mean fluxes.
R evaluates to -1.8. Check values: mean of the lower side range 9.14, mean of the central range 10.1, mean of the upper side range 9.71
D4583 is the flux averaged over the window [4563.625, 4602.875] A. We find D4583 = 9.48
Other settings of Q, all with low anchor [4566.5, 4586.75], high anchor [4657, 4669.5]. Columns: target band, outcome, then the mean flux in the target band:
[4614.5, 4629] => 1.2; 8.94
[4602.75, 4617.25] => 0.4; 9.39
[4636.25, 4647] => 0.0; 9.93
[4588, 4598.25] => 0.0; 9.53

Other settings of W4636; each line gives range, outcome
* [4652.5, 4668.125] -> 9.709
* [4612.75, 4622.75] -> 8.843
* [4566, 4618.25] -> 8.318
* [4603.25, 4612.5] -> 9.157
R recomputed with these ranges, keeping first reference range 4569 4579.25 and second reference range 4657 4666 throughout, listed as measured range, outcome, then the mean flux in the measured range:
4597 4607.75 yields 0.4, 9.41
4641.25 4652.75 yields 0.1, 10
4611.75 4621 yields 0.6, 9.18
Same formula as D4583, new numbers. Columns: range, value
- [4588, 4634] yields 9.17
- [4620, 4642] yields 9.07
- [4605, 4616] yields 9.35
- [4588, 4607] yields 9.48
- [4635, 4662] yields 10.1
